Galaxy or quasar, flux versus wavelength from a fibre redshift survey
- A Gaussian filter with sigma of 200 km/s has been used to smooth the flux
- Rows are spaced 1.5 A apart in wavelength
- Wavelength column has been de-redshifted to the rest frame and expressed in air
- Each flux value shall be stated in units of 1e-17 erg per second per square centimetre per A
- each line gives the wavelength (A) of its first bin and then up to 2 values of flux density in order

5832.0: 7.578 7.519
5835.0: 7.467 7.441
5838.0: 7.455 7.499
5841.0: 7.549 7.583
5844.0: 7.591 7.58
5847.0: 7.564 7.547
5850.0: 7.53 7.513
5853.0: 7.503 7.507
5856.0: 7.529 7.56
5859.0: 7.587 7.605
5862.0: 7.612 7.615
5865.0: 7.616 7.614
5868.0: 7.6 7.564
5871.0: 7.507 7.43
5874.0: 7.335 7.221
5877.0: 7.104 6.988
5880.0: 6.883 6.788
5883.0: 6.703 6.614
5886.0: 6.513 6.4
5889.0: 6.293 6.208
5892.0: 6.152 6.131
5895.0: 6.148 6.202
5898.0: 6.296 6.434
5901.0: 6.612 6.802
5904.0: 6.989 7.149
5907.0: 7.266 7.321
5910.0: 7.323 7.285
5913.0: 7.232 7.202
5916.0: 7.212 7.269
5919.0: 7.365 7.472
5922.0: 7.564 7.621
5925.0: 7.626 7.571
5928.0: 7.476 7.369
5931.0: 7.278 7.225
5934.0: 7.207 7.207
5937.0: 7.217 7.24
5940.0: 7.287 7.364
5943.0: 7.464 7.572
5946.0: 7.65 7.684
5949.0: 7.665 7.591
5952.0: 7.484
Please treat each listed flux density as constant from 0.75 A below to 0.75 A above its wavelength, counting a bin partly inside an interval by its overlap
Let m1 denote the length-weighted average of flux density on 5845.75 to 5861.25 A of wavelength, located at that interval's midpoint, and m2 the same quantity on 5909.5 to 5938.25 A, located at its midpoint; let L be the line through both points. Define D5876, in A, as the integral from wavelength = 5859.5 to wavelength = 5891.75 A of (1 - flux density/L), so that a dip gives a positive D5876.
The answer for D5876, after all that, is 1.7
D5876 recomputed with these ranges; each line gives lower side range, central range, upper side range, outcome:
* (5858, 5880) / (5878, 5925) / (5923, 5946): 3.5 A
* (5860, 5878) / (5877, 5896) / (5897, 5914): 1.9 A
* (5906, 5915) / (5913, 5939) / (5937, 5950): 0.0 A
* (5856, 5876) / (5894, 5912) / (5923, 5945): 1.6 A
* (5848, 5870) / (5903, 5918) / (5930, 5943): 0.3 A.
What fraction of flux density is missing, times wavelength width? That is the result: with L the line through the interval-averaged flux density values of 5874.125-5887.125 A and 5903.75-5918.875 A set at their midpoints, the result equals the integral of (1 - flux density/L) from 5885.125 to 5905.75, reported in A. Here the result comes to 1.8 A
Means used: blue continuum 6.86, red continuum 7.24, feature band 6.44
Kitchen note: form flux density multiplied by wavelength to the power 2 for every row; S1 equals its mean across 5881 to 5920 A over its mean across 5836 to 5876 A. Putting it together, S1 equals 0.91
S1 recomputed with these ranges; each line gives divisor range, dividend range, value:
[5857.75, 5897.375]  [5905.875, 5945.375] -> 1.07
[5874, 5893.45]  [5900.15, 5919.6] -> 1.08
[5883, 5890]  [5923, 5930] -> 1.18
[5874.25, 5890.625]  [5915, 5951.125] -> 1.12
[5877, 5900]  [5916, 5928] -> 1.17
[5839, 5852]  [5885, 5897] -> 0.84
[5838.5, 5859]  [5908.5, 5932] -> 1.00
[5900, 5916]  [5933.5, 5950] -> 1.06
